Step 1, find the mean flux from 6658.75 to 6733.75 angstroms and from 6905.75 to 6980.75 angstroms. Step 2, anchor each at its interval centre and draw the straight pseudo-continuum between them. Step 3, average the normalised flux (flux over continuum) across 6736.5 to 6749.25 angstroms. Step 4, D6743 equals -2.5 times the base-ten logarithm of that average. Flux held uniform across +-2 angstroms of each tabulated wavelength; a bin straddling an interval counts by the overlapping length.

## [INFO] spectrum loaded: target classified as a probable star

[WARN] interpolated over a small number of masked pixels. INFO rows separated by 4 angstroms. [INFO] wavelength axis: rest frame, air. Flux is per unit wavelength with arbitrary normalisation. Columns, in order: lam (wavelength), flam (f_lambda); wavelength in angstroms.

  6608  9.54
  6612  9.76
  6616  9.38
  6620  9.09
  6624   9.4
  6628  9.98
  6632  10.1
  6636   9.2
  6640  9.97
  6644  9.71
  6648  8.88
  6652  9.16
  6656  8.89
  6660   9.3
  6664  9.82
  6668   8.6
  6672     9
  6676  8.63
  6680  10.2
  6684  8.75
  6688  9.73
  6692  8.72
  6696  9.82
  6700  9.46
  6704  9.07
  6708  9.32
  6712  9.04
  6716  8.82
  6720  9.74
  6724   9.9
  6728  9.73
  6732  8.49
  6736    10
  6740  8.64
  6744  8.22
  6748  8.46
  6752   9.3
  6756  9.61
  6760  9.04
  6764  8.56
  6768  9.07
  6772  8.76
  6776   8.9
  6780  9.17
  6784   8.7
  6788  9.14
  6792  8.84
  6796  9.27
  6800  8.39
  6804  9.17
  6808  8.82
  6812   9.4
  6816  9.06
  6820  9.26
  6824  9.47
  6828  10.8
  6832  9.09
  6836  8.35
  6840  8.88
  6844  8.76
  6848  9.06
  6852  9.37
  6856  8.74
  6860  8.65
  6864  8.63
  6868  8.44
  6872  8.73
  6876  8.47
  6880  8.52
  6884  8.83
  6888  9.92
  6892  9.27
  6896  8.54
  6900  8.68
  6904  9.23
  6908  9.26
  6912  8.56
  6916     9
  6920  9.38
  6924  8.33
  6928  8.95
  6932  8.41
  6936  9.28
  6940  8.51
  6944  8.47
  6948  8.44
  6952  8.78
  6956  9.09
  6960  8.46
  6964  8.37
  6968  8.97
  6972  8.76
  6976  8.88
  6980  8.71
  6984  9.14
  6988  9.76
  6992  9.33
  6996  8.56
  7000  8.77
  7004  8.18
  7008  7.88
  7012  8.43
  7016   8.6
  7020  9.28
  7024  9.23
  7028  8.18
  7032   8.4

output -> 0.07 mag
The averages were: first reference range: 9.27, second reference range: 8.77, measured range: 8.62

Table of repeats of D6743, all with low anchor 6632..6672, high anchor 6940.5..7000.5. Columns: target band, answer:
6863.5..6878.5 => 0.05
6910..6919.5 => 0.00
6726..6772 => 0.02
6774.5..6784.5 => 0.02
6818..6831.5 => -0.08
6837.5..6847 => 0.02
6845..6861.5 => 0.01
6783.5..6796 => 0.01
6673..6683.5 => 0.00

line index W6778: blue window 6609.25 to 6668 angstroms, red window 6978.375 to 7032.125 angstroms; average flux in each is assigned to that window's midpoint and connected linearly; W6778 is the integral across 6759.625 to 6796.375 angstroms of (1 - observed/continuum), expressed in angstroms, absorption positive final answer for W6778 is 1.0 angstroms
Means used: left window 9.45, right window 8.76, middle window 8.93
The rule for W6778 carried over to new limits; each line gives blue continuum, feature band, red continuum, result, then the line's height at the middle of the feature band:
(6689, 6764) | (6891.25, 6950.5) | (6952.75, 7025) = 0.55 angstroms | 8.89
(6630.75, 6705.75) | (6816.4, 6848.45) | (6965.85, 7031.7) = -0.57 angstroms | 9.05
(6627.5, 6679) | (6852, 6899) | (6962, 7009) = 0.80 angstroms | 8.97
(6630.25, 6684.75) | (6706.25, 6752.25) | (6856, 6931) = 0.19 angstroms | 9.17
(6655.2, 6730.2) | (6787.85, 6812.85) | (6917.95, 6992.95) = 0.36 angstroms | 9.11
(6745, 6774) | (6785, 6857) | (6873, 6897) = -1.32 angstroms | 8.94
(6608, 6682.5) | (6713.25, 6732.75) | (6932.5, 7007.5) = -0.28 angstroms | 9.25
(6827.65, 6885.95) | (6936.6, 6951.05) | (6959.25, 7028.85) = 0.35 angstroms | 8.79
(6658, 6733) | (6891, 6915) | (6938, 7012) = -0.13 angstroms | 8.86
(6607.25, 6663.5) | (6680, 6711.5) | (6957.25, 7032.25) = 0.09 angstroms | 9.34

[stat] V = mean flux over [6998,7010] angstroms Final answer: 8.28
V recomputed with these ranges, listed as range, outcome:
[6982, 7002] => 9.11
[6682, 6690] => 9.24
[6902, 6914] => 9.02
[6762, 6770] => 8.82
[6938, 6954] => 8.55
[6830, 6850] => 8.83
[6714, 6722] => 9.28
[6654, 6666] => 9.34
